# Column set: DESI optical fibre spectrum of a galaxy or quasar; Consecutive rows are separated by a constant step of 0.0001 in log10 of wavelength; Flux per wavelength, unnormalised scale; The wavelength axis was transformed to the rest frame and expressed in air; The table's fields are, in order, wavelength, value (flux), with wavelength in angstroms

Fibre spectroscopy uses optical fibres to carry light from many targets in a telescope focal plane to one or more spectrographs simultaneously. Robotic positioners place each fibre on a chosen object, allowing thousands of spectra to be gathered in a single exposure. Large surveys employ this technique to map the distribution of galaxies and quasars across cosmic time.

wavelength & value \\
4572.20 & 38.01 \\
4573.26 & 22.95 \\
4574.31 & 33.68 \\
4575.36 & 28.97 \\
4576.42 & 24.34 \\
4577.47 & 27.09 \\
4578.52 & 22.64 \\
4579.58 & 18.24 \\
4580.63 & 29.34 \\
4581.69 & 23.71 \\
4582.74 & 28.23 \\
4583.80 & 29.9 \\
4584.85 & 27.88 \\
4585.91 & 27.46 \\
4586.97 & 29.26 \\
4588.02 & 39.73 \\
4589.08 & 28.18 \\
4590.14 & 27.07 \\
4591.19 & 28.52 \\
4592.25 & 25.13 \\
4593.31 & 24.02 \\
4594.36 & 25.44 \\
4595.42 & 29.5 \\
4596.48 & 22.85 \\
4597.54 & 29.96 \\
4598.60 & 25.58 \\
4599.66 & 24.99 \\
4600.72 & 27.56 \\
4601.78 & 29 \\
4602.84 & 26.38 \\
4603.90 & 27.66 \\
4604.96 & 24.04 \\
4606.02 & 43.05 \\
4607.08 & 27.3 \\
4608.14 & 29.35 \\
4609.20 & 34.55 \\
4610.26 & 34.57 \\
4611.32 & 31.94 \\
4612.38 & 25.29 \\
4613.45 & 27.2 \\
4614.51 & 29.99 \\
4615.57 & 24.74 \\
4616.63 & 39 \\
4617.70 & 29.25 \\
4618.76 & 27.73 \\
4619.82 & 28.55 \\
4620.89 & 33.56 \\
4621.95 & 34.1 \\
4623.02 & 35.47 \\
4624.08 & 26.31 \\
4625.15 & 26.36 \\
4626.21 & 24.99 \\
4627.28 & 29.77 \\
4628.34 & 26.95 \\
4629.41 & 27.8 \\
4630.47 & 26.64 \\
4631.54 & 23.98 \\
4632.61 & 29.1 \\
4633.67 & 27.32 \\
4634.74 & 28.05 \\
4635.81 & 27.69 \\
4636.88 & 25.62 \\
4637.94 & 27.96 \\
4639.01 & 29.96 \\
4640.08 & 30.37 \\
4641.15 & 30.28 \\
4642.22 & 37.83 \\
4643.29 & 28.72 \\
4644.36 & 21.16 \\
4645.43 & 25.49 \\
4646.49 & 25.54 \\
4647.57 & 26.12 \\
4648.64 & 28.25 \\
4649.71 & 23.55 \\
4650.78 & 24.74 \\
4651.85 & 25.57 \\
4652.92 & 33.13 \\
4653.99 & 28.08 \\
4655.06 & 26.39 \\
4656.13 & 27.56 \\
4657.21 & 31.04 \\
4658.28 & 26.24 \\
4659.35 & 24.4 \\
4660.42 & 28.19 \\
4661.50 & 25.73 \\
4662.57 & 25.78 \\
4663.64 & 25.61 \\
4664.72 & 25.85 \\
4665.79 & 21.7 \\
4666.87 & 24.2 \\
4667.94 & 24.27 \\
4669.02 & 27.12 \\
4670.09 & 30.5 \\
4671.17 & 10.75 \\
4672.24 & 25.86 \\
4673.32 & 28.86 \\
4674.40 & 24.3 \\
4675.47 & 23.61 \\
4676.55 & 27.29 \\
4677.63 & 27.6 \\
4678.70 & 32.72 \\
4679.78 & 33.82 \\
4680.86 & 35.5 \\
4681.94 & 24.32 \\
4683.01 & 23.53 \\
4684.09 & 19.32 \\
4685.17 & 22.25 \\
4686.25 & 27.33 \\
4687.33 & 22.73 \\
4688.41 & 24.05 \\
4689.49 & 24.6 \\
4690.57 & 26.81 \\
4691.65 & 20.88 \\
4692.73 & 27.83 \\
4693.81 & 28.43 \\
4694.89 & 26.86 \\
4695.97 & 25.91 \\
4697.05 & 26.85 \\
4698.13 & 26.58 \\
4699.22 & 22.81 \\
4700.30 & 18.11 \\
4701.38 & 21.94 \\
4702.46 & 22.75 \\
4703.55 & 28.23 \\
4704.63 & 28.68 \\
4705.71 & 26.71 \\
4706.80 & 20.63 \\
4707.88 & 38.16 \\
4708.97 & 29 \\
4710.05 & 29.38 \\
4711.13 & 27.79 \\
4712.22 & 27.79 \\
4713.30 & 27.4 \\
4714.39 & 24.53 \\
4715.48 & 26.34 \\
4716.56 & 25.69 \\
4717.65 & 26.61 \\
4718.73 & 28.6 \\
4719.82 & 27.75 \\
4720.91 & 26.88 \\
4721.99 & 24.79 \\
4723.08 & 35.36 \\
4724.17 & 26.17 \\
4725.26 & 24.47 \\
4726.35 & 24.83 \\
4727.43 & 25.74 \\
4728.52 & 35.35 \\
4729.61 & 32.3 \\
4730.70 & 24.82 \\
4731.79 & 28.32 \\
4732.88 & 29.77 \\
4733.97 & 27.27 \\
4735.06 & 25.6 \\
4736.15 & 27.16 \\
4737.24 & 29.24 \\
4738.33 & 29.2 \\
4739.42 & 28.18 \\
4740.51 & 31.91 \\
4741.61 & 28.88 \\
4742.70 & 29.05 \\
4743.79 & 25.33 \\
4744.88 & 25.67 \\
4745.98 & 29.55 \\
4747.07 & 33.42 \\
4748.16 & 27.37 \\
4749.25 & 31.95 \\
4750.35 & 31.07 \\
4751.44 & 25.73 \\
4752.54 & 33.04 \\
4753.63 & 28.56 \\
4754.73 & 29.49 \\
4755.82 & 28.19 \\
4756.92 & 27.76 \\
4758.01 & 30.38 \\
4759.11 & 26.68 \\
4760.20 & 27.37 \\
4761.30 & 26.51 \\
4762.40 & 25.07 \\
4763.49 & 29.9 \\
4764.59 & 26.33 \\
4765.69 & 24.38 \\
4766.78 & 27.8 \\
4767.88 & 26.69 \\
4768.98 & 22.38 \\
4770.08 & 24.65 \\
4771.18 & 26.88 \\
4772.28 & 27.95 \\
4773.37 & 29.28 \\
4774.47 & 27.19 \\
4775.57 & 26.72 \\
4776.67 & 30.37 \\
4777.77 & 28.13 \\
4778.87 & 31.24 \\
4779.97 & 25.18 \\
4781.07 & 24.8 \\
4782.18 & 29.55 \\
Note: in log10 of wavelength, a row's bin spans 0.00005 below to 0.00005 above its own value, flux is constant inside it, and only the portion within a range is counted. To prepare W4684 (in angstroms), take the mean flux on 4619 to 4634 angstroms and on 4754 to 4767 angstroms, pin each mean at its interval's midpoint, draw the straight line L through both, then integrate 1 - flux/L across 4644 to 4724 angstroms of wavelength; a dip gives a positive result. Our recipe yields 5.4 angstroms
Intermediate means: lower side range 28.6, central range 26.2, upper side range 27.5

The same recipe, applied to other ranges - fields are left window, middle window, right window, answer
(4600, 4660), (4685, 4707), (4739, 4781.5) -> 2.63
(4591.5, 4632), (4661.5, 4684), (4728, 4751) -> 2.24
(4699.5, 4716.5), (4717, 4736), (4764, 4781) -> -0.94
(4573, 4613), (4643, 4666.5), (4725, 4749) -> 1.63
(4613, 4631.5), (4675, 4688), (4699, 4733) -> 0.58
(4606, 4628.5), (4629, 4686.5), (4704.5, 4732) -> 4.97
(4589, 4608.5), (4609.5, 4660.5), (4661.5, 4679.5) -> -3.53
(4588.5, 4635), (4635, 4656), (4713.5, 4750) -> 0.57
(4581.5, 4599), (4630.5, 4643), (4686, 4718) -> -0.79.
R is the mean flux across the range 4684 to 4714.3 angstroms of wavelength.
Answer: 25.8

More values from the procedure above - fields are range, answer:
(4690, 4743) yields 27.2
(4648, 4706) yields 25.8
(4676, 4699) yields 26.4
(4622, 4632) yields 27.9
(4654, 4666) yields 26.4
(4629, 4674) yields 26.7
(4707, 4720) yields 28.1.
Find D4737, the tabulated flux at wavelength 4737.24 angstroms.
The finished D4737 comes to 29.24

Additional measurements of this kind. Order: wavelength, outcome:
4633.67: 27.32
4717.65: 26.61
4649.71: 23.55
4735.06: 25.6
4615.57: 24.74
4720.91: 26.88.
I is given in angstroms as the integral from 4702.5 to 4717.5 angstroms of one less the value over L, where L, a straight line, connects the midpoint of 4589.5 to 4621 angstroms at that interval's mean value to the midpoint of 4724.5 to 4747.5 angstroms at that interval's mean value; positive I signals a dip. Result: 0.47 angstroms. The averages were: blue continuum 28.7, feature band 27.5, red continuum 28.3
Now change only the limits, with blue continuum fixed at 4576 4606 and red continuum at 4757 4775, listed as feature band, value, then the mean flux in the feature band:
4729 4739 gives -0.5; 28.2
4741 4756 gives -1.2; 29.1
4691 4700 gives 0.5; 25.6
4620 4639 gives -0.9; 28.4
